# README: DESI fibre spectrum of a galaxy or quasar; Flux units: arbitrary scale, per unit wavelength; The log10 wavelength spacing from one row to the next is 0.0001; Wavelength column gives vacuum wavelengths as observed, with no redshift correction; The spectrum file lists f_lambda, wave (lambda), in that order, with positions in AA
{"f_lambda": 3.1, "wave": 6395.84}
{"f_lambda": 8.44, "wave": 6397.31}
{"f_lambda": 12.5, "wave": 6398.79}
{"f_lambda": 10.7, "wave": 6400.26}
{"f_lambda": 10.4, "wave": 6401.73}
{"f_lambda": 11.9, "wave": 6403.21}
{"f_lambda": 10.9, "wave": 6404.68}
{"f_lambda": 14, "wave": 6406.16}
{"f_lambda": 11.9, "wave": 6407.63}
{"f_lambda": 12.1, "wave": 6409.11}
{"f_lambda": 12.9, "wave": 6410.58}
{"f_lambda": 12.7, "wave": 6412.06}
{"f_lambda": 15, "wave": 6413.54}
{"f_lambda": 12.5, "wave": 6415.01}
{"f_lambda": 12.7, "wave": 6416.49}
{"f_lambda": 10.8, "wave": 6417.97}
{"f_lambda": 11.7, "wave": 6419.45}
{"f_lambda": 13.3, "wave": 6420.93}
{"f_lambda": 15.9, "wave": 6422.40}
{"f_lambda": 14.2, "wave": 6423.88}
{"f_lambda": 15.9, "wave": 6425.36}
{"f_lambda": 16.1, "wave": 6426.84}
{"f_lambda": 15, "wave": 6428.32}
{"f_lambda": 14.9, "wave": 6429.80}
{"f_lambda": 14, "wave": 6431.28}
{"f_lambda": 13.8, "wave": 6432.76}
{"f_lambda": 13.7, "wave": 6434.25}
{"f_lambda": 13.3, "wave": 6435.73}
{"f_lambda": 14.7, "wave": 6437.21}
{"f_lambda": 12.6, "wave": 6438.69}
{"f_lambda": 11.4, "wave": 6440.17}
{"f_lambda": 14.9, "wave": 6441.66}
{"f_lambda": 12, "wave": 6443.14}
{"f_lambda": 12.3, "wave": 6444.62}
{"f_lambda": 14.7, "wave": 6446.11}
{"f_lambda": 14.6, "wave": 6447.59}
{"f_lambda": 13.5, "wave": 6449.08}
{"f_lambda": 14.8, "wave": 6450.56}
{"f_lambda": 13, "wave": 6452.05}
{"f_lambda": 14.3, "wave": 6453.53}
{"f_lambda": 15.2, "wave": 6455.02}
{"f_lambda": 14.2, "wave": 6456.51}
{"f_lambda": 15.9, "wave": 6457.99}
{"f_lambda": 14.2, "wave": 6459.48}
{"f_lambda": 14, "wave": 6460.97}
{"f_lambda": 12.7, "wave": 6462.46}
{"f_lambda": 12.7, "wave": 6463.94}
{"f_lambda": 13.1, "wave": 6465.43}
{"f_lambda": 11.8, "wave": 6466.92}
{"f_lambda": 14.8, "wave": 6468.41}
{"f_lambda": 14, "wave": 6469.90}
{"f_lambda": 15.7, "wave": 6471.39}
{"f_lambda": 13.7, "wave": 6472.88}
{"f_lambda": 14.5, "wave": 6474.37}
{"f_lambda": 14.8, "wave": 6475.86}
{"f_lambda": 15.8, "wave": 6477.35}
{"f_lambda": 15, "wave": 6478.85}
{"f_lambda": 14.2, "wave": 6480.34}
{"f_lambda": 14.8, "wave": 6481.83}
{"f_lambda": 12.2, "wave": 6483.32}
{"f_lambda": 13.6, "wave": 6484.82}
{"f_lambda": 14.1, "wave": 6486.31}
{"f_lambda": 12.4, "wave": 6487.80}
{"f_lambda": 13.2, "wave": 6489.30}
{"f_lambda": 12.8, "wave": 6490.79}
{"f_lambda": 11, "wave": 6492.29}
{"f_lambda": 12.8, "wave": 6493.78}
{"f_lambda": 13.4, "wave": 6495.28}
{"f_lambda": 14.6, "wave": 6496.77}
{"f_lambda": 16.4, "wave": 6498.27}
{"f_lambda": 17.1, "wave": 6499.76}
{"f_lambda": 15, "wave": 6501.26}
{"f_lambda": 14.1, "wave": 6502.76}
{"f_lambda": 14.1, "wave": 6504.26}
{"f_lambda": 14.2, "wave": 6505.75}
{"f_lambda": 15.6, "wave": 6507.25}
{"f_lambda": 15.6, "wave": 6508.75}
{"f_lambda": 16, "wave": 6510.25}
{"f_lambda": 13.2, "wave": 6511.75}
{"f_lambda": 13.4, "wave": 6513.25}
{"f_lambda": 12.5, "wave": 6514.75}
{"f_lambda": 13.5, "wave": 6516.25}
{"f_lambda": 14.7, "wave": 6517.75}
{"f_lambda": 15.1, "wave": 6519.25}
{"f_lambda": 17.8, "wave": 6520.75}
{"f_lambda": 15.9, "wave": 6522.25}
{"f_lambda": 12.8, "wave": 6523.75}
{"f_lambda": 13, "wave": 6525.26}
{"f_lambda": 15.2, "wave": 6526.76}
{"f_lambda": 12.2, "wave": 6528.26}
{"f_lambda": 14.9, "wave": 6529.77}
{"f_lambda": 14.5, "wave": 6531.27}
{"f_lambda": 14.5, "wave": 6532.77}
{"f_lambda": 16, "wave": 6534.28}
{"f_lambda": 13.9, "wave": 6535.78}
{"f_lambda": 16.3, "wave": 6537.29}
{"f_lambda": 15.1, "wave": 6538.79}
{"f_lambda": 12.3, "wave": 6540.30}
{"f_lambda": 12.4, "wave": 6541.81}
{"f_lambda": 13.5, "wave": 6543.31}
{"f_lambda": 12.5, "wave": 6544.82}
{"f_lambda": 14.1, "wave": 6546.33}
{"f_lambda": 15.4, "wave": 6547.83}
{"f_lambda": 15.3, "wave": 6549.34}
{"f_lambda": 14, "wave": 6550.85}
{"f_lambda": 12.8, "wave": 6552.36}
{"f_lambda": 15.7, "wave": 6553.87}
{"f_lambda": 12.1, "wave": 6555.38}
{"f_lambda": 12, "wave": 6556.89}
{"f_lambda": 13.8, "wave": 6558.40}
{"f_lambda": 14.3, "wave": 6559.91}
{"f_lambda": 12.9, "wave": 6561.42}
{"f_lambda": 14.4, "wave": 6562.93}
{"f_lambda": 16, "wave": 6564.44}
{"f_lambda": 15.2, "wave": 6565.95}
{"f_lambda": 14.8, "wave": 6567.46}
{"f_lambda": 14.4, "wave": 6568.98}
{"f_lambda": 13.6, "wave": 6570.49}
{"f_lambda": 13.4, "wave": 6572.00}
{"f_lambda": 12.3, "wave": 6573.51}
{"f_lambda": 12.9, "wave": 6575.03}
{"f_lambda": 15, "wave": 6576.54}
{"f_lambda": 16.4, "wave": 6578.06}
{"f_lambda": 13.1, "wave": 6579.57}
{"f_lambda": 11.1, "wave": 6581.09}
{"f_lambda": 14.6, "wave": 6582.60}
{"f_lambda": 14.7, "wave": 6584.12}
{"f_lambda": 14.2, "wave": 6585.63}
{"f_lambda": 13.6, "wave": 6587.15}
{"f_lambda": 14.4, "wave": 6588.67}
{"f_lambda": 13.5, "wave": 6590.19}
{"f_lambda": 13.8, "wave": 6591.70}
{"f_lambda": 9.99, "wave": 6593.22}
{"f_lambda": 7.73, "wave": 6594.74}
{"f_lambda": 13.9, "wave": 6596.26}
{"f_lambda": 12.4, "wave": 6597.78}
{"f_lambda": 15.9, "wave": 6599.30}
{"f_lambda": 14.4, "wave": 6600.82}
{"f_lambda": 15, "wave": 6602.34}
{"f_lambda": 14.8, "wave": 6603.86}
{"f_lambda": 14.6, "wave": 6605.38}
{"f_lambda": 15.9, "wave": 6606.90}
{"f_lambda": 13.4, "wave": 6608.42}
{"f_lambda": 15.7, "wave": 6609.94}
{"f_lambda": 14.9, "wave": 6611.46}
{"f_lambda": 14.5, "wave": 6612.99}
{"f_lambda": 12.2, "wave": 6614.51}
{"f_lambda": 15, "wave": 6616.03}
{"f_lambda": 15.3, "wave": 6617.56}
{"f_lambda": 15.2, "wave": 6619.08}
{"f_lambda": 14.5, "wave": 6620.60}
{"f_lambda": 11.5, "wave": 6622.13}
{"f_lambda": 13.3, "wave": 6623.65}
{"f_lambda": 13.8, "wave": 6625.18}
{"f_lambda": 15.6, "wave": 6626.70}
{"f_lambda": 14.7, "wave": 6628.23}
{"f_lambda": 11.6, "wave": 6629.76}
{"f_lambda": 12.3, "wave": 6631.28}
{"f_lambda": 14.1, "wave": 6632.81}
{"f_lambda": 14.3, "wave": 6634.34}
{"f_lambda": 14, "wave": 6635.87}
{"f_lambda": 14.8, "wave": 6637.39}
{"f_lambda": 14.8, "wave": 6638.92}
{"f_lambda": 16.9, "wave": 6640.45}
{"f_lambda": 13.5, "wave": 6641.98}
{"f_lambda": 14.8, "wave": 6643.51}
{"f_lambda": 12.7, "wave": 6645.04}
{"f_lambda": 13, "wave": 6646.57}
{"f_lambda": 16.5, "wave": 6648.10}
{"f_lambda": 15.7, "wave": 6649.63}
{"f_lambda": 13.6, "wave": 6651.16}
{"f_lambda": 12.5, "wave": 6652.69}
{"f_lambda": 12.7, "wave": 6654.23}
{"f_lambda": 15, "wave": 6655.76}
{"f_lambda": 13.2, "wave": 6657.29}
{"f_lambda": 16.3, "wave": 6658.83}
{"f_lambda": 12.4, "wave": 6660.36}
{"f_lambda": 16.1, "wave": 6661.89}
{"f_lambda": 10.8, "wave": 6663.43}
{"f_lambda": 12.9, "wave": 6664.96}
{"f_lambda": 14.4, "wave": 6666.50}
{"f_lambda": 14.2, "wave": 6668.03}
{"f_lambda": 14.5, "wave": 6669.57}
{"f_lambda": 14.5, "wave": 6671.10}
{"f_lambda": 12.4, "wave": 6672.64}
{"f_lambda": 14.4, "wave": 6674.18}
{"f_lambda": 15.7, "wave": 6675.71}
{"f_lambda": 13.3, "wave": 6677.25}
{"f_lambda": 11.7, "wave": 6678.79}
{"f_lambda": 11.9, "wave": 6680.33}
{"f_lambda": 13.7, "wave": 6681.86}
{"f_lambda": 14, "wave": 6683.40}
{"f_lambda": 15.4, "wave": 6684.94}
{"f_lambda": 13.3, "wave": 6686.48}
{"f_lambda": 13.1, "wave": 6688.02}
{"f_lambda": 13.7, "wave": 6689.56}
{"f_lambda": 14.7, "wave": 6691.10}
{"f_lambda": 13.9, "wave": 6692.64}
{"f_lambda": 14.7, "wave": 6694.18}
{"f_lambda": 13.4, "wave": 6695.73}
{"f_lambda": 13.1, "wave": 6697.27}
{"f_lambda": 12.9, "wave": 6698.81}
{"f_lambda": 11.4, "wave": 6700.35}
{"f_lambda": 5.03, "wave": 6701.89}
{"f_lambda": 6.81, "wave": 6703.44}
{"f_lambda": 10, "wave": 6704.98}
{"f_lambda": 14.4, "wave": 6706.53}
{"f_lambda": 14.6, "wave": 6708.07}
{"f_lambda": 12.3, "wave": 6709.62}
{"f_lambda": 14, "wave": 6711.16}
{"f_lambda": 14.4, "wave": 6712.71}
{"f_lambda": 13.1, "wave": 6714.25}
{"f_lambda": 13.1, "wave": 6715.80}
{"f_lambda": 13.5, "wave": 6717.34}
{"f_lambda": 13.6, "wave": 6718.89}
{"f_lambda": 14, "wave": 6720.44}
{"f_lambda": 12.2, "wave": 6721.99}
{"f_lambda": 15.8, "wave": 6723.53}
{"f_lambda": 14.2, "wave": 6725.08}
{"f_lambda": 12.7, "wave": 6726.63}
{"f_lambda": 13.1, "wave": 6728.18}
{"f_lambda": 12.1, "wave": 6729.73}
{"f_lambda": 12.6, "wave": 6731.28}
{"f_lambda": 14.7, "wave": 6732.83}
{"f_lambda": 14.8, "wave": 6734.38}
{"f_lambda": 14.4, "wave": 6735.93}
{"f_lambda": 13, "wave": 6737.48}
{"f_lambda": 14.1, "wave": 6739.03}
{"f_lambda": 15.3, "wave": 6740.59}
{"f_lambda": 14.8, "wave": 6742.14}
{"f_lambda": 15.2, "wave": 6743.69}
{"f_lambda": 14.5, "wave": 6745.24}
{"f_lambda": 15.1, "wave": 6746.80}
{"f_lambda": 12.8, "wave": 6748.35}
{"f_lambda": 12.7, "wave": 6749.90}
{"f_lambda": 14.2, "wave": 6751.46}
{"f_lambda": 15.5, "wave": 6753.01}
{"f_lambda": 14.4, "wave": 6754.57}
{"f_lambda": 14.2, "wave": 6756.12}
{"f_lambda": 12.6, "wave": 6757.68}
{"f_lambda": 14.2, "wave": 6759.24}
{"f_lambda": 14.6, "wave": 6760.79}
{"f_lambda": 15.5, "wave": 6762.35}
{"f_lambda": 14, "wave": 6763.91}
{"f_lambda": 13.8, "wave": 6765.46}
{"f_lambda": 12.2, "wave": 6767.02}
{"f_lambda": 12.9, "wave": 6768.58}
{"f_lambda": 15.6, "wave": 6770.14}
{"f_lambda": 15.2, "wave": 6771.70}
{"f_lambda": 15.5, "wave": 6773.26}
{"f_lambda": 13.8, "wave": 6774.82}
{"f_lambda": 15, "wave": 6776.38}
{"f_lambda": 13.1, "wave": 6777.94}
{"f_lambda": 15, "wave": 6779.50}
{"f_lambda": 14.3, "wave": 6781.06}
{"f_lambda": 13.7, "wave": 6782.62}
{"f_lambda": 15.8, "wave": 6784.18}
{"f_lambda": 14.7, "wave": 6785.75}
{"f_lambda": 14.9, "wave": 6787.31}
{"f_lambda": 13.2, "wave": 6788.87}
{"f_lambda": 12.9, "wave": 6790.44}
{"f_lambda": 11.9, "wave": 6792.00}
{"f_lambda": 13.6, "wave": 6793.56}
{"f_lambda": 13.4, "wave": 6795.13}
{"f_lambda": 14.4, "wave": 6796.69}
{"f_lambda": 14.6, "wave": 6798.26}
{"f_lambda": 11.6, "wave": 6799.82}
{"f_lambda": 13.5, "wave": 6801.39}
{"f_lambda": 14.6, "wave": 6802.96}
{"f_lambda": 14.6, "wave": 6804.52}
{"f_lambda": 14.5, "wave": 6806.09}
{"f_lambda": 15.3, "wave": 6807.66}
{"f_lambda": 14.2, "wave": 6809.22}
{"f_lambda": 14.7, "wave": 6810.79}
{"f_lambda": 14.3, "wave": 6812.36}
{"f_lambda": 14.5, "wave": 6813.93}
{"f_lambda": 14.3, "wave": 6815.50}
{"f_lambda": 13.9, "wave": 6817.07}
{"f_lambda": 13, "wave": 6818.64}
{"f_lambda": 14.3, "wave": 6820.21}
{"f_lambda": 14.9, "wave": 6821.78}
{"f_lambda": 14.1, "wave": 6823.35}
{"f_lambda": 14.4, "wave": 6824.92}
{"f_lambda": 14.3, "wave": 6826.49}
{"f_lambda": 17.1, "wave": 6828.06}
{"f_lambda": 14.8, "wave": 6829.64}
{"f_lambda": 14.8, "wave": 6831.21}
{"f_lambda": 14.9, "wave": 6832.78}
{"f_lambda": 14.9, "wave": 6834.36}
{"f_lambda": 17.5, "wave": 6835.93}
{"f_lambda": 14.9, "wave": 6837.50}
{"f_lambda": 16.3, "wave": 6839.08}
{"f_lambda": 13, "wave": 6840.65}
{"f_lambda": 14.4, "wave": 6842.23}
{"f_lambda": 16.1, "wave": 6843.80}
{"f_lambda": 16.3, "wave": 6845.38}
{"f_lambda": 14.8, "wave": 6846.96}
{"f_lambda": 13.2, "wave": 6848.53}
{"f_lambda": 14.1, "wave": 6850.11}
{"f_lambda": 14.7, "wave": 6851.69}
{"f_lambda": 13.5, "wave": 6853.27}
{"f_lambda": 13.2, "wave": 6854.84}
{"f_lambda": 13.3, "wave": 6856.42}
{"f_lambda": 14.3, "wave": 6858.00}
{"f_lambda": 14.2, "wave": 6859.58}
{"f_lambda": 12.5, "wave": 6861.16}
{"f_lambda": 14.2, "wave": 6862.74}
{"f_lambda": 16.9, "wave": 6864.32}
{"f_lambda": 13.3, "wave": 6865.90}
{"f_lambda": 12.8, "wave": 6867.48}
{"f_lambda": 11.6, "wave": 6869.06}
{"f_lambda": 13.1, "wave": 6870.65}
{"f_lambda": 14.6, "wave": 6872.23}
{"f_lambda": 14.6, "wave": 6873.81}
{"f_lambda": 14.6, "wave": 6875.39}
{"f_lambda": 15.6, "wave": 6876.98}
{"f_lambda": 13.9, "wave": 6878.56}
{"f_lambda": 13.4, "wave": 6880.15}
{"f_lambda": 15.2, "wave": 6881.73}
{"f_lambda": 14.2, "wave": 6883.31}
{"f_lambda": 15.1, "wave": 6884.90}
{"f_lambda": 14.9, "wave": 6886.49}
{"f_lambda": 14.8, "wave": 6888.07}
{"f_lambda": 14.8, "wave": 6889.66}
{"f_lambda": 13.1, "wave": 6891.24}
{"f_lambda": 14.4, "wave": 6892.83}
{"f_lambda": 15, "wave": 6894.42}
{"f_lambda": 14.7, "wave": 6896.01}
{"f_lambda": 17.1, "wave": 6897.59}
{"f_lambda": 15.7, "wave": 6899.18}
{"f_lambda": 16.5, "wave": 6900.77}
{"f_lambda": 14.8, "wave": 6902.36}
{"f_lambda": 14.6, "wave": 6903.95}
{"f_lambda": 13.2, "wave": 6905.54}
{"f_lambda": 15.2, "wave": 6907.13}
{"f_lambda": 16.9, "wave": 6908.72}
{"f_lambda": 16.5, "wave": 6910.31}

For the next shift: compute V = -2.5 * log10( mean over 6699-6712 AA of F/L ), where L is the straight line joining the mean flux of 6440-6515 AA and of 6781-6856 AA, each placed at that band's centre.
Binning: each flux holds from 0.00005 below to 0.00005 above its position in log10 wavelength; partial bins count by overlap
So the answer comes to 0.27 mag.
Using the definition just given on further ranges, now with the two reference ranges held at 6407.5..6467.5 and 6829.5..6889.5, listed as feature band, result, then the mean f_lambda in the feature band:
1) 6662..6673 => 0.04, 13.6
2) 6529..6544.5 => -0.03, 14.3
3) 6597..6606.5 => -0.05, 14.6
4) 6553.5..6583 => 0.00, 13.9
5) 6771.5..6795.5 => 0.01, 14.1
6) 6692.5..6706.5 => 0.24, 11.3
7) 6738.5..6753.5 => -0.01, 14.4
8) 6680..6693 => 0.02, 13.8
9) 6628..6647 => 0.01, 14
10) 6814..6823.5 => 0.02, 14.1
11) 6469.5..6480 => -0.08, 14.8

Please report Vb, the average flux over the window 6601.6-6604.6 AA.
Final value 14.9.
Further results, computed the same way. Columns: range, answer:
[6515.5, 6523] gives 15.4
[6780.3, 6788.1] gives 14.7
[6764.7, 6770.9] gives 13.6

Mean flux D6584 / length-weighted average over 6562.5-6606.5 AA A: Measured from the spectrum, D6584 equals 13.8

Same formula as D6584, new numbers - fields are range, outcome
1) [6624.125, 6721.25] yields 13.5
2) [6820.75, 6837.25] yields 15.2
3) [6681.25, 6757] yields 13.4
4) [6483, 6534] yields 14.2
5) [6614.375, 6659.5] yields 14.1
